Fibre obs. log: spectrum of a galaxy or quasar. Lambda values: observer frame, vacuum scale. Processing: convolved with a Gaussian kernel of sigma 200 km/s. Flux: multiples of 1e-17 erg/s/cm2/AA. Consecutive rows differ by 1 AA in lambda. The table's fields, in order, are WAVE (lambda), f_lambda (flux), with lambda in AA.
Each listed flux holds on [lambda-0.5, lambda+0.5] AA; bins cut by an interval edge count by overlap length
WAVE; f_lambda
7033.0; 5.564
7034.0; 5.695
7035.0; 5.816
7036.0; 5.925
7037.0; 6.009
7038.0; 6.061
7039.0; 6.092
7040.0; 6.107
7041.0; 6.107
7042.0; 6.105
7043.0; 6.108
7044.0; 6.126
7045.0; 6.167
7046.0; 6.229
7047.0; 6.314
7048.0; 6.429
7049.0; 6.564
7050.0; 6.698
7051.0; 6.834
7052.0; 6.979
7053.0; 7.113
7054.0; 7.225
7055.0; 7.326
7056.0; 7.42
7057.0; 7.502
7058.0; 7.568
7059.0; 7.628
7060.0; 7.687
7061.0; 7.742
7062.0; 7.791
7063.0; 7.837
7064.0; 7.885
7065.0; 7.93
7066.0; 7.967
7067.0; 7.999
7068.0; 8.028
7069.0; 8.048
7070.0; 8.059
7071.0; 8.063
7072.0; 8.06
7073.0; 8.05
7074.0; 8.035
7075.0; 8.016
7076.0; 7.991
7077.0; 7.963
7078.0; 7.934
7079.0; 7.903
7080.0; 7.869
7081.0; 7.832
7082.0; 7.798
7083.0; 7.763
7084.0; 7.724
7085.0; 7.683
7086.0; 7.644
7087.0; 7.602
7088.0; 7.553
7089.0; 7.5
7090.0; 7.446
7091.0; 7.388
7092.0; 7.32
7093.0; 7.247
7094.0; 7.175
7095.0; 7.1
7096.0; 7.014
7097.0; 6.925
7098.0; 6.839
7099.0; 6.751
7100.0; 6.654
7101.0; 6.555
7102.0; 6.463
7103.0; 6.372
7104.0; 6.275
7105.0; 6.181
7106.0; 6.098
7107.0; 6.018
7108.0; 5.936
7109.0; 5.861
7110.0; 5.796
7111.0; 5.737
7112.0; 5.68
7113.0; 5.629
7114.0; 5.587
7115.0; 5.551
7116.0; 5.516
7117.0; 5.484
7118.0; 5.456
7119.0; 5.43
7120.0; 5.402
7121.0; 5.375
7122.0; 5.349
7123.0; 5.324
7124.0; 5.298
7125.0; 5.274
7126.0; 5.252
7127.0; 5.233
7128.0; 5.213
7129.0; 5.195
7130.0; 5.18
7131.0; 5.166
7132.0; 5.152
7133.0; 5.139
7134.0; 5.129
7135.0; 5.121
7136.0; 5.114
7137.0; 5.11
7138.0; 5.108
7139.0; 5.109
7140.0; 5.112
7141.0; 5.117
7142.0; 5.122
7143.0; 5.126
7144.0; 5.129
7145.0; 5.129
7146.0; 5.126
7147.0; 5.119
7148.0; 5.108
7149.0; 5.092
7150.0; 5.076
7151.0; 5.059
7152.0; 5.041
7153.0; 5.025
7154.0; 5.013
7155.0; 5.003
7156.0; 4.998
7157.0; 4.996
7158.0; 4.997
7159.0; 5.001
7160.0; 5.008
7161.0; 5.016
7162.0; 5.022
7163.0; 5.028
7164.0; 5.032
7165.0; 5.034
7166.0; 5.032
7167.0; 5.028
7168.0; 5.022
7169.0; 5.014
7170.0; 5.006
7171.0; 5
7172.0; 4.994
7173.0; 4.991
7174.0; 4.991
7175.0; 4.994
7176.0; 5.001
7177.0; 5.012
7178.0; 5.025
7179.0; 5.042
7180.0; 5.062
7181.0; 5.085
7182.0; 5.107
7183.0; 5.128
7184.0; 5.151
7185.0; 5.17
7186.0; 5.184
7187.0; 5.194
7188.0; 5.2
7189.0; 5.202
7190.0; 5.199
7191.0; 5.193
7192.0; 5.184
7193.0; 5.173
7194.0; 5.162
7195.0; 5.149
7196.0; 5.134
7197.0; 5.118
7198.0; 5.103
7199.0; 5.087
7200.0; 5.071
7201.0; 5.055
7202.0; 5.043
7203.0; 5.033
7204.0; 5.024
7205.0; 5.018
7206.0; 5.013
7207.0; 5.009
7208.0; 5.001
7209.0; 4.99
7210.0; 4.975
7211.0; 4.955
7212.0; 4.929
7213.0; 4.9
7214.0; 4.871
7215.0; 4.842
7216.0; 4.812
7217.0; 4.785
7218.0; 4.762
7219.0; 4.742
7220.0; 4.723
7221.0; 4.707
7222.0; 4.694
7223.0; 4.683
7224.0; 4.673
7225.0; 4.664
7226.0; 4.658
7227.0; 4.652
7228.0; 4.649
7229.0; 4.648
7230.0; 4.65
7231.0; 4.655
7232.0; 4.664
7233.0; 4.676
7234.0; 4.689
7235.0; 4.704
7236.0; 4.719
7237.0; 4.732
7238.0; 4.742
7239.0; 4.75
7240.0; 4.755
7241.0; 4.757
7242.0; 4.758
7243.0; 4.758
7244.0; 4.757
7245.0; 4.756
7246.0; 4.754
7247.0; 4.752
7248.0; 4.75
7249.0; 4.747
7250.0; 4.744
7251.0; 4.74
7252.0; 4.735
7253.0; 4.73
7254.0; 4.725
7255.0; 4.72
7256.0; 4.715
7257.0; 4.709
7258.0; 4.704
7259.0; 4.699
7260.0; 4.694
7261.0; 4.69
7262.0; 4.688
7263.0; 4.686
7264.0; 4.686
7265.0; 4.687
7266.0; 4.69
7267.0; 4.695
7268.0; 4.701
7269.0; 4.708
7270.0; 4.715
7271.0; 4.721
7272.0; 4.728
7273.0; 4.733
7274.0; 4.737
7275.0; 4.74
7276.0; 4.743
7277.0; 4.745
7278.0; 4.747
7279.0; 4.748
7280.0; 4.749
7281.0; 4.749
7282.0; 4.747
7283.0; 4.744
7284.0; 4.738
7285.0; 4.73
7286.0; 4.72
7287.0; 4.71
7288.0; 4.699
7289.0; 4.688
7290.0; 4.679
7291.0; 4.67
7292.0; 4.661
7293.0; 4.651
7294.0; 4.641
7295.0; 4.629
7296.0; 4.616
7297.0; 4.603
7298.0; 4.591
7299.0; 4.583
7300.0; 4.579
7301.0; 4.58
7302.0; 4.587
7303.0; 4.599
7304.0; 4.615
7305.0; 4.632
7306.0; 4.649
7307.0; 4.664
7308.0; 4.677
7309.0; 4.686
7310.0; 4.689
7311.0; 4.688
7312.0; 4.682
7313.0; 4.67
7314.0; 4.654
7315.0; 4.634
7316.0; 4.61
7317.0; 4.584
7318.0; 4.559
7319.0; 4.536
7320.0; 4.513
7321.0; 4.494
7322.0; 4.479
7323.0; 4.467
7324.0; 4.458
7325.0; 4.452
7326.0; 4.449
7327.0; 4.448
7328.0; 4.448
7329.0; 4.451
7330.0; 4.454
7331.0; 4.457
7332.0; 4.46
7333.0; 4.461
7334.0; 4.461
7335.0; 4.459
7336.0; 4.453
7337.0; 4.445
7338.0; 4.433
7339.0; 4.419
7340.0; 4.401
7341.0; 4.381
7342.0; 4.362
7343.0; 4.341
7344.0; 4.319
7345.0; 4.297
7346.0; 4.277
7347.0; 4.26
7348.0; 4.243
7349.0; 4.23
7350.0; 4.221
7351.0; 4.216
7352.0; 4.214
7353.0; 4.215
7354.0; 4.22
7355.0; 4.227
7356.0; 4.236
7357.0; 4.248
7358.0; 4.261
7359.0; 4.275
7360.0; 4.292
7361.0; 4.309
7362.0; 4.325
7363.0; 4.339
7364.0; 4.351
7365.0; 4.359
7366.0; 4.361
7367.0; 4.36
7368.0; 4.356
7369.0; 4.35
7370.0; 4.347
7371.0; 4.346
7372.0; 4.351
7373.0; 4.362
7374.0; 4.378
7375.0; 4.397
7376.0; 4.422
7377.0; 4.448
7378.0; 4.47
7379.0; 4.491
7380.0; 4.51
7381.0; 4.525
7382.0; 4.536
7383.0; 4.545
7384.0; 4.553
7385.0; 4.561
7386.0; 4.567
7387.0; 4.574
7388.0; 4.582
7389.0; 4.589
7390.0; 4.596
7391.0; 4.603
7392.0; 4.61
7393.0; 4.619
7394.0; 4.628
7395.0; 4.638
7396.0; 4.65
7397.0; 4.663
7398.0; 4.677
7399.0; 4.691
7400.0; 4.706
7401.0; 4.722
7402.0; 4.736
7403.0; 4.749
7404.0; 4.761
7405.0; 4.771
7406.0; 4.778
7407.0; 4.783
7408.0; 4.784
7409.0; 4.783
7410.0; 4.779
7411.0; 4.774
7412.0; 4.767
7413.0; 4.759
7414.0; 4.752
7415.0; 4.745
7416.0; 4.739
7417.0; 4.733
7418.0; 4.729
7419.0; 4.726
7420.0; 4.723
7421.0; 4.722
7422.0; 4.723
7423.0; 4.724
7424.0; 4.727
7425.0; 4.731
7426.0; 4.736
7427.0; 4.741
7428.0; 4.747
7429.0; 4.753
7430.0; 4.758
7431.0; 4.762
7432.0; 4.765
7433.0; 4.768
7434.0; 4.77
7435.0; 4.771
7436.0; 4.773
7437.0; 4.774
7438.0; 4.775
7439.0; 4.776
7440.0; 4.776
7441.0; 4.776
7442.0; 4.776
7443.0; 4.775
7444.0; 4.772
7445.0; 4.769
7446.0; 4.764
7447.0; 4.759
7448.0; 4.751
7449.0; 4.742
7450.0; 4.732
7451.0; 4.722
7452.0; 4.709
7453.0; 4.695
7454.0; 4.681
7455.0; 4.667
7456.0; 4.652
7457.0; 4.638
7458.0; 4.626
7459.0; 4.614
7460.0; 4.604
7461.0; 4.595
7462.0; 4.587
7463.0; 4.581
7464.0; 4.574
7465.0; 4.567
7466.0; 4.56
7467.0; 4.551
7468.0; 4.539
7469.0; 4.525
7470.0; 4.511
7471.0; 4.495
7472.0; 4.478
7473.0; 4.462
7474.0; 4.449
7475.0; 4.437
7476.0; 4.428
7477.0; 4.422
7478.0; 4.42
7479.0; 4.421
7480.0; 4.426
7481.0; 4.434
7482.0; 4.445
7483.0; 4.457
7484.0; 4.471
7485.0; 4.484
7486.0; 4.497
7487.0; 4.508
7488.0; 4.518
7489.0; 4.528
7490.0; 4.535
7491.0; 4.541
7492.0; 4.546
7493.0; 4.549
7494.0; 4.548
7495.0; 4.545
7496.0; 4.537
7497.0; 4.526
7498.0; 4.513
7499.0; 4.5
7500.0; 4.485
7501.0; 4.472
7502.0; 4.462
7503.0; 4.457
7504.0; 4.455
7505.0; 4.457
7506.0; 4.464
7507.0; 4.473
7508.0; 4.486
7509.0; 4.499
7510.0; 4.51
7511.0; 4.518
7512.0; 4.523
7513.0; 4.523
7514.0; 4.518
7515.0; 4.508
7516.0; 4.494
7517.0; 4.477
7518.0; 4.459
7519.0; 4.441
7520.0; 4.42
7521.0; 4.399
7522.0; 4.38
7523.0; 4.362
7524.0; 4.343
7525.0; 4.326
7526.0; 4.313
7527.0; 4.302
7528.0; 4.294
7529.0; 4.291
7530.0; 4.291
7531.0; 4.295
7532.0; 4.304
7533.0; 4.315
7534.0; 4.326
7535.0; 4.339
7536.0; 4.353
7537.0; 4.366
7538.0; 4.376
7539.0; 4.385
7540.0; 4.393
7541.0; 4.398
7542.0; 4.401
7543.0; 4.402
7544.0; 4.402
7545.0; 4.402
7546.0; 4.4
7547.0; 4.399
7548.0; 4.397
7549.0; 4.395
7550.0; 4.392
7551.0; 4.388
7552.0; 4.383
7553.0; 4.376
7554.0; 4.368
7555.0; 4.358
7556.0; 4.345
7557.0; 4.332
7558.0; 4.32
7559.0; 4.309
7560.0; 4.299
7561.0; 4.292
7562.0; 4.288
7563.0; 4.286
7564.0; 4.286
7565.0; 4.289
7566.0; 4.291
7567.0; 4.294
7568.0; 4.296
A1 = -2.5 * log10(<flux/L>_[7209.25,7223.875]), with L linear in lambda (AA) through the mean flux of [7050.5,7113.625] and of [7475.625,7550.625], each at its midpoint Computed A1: 0.31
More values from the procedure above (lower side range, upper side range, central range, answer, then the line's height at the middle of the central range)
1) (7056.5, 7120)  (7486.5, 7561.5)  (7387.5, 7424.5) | 0.10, 5.15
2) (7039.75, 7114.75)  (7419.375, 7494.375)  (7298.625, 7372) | 0.22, 5.42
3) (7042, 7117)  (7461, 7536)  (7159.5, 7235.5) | 0.27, 6.34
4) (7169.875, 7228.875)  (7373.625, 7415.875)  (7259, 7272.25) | 0.04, 4.86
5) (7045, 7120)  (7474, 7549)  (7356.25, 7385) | 0.20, 5.3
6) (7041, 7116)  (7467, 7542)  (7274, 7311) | 0.23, 5.76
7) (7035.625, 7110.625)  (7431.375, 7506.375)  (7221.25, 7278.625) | 0.26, 5.99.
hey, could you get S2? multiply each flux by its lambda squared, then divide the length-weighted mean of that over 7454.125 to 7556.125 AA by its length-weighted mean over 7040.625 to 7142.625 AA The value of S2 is 0.8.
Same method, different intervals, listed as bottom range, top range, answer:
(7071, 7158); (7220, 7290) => 0.80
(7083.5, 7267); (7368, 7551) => 0.94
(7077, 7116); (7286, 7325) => 0.71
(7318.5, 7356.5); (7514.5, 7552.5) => 1.05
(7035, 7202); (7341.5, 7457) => 0.82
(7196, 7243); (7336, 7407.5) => 0.96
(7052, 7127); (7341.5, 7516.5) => 0.72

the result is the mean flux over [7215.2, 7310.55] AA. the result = 4.7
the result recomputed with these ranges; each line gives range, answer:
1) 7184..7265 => 4.85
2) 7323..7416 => 4.48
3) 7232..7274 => 4.72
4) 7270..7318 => 4.67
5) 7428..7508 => 4.59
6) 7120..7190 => 5.1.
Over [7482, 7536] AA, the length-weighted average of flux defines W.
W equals 4.45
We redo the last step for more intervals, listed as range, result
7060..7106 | 7.5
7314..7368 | 4.38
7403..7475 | 4.7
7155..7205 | 5.07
